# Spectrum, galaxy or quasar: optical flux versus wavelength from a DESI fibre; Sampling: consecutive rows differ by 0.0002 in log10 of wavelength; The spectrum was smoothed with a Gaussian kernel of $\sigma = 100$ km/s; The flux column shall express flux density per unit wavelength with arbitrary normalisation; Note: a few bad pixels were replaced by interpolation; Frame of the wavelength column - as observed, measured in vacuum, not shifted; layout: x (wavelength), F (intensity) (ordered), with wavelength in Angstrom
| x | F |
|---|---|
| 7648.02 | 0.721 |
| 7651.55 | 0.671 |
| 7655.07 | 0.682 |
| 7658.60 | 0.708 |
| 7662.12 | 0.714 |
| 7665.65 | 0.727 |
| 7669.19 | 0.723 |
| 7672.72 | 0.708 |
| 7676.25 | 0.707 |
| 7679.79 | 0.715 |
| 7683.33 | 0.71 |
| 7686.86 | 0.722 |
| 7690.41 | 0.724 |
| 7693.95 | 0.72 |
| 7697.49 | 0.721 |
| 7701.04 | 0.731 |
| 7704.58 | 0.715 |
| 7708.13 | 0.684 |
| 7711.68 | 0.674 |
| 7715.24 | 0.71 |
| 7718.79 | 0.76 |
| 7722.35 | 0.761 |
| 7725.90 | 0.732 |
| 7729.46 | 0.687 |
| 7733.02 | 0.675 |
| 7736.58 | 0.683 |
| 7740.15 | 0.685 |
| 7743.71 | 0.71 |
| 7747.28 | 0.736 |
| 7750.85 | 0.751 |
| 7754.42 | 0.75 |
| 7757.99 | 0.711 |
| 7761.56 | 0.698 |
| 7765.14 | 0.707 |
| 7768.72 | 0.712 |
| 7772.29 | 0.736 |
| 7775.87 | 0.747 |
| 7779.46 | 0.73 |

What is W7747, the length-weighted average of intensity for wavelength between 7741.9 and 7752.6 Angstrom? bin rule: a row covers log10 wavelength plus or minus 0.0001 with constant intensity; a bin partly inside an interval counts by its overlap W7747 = 0.732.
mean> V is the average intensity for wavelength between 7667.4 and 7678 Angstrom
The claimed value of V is 0.713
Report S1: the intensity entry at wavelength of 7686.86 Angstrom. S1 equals 0.722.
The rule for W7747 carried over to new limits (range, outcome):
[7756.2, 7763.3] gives 0.705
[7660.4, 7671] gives 0.721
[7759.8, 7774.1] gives 0.713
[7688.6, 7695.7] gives 0.721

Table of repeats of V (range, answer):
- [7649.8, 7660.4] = 0.688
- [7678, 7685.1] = 0.713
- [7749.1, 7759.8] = 0.738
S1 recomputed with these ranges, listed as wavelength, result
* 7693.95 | 0.72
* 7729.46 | 0.687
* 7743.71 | 0.71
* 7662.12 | 0.714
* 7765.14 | 0.707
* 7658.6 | 0.708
